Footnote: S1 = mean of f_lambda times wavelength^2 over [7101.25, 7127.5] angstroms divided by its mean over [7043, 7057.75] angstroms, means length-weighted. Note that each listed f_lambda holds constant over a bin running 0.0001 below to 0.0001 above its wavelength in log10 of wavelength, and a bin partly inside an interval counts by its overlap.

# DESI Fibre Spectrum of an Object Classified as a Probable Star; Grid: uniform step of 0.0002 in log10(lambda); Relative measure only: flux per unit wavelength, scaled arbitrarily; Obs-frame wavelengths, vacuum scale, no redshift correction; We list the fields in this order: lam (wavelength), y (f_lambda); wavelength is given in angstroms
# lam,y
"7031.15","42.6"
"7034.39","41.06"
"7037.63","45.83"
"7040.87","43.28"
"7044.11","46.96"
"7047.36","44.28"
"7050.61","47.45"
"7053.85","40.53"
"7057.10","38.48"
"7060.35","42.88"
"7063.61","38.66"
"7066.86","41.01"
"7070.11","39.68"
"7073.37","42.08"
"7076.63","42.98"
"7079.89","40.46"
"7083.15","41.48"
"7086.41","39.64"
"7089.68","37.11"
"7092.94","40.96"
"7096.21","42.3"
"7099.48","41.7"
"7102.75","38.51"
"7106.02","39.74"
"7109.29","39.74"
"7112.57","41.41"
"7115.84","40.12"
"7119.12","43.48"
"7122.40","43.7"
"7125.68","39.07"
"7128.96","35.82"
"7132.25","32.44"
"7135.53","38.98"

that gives 0.95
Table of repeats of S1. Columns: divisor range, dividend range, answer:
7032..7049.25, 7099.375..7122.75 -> 0.94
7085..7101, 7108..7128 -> 1.03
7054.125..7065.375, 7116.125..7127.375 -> 1.06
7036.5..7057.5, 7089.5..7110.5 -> 0.93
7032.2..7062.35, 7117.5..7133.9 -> 0.92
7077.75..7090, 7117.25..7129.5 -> 1.03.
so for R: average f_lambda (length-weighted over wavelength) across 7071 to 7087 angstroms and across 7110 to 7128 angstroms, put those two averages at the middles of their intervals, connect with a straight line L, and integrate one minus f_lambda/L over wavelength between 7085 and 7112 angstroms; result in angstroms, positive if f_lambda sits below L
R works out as 0.84 angstroms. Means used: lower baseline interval 41.4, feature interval 40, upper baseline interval 41.2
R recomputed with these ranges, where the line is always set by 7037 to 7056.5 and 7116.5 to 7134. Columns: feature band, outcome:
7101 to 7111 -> 0.23 angstroms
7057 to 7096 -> 1.57 angstroms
